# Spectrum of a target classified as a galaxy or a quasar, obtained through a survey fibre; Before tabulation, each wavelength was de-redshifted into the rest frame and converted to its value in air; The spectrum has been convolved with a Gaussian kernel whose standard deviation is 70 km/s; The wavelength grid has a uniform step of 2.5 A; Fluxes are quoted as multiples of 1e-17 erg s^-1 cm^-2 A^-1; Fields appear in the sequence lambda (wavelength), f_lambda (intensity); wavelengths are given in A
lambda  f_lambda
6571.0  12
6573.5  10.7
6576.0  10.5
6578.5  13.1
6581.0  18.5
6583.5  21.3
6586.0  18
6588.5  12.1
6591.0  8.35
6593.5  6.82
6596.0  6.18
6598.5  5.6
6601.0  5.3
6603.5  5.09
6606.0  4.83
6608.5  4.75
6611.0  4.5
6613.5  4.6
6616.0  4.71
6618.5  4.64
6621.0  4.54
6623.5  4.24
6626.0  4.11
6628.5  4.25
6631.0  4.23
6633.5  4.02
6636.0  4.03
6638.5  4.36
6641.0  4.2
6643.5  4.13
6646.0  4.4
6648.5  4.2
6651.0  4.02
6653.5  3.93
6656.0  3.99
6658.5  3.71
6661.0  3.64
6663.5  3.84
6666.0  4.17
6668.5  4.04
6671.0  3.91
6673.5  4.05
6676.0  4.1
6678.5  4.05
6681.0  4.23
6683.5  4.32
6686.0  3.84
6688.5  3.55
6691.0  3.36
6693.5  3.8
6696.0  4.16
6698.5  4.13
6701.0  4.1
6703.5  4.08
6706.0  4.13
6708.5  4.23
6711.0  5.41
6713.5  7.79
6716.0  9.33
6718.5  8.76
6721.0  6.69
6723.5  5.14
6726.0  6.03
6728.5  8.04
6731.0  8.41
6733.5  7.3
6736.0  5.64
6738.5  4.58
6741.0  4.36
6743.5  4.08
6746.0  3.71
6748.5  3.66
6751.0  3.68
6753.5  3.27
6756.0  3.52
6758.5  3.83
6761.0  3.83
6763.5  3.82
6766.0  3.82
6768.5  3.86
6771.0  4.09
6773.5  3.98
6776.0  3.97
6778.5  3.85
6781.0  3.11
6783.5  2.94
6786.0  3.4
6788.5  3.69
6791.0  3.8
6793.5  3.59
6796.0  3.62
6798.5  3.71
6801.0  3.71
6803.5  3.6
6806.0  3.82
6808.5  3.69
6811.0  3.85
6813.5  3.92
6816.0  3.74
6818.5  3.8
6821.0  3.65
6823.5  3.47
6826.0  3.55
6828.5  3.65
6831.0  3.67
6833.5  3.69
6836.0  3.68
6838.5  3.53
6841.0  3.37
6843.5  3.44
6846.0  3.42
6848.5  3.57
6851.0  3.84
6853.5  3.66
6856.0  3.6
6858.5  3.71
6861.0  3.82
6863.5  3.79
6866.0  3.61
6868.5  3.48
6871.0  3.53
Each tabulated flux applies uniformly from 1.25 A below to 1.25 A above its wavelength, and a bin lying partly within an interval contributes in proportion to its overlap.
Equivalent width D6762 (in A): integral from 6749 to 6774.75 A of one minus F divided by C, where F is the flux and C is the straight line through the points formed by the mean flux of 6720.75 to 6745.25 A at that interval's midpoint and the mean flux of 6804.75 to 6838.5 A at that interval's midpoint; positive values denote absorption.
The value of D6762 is 7.1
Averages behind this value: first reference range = 5.95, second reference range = 3.7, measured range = 3.77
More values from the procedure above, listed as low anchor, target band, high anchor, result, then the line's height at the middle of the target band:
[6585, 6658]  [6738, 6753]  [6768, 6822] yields 0.9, 4.18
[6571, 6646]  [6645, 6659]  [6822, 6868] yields 5.5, 6.65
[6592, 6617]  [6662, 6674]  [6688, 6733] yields 3.3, 5.52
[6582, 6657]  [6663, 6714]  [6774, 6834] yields 9.1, 5.14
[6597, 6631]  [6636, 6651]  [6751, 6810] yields 1.0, 4.52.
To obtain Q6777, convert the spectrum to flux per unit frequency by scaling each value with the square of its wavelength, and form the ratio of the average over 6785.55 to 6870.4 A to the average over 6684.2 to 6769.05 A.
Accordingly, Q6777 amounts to 0.76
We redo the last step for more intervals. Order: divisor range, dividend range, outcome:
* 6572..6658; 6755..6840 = 0.57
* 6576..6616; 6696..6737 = 0.70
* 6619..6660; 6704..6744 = 1.54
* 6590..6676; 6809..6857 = 0.85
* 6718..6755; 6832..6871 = 0.68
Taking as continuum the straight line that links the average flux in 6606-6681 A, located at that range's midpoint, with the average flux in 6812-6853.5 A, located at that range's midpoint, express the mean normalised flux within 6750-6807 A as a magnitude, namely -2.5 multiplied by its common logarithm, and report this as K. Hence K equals 0.034 mag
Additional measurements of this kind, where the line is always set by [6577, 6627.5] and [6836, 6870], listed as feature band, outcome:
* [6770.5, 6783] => 0.310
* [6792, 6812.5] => 0.212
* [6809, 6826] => 0.140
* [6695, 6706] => 0.464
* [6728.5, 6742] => -0.102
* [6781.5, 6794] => 0.347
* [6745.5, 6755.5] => 0.456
